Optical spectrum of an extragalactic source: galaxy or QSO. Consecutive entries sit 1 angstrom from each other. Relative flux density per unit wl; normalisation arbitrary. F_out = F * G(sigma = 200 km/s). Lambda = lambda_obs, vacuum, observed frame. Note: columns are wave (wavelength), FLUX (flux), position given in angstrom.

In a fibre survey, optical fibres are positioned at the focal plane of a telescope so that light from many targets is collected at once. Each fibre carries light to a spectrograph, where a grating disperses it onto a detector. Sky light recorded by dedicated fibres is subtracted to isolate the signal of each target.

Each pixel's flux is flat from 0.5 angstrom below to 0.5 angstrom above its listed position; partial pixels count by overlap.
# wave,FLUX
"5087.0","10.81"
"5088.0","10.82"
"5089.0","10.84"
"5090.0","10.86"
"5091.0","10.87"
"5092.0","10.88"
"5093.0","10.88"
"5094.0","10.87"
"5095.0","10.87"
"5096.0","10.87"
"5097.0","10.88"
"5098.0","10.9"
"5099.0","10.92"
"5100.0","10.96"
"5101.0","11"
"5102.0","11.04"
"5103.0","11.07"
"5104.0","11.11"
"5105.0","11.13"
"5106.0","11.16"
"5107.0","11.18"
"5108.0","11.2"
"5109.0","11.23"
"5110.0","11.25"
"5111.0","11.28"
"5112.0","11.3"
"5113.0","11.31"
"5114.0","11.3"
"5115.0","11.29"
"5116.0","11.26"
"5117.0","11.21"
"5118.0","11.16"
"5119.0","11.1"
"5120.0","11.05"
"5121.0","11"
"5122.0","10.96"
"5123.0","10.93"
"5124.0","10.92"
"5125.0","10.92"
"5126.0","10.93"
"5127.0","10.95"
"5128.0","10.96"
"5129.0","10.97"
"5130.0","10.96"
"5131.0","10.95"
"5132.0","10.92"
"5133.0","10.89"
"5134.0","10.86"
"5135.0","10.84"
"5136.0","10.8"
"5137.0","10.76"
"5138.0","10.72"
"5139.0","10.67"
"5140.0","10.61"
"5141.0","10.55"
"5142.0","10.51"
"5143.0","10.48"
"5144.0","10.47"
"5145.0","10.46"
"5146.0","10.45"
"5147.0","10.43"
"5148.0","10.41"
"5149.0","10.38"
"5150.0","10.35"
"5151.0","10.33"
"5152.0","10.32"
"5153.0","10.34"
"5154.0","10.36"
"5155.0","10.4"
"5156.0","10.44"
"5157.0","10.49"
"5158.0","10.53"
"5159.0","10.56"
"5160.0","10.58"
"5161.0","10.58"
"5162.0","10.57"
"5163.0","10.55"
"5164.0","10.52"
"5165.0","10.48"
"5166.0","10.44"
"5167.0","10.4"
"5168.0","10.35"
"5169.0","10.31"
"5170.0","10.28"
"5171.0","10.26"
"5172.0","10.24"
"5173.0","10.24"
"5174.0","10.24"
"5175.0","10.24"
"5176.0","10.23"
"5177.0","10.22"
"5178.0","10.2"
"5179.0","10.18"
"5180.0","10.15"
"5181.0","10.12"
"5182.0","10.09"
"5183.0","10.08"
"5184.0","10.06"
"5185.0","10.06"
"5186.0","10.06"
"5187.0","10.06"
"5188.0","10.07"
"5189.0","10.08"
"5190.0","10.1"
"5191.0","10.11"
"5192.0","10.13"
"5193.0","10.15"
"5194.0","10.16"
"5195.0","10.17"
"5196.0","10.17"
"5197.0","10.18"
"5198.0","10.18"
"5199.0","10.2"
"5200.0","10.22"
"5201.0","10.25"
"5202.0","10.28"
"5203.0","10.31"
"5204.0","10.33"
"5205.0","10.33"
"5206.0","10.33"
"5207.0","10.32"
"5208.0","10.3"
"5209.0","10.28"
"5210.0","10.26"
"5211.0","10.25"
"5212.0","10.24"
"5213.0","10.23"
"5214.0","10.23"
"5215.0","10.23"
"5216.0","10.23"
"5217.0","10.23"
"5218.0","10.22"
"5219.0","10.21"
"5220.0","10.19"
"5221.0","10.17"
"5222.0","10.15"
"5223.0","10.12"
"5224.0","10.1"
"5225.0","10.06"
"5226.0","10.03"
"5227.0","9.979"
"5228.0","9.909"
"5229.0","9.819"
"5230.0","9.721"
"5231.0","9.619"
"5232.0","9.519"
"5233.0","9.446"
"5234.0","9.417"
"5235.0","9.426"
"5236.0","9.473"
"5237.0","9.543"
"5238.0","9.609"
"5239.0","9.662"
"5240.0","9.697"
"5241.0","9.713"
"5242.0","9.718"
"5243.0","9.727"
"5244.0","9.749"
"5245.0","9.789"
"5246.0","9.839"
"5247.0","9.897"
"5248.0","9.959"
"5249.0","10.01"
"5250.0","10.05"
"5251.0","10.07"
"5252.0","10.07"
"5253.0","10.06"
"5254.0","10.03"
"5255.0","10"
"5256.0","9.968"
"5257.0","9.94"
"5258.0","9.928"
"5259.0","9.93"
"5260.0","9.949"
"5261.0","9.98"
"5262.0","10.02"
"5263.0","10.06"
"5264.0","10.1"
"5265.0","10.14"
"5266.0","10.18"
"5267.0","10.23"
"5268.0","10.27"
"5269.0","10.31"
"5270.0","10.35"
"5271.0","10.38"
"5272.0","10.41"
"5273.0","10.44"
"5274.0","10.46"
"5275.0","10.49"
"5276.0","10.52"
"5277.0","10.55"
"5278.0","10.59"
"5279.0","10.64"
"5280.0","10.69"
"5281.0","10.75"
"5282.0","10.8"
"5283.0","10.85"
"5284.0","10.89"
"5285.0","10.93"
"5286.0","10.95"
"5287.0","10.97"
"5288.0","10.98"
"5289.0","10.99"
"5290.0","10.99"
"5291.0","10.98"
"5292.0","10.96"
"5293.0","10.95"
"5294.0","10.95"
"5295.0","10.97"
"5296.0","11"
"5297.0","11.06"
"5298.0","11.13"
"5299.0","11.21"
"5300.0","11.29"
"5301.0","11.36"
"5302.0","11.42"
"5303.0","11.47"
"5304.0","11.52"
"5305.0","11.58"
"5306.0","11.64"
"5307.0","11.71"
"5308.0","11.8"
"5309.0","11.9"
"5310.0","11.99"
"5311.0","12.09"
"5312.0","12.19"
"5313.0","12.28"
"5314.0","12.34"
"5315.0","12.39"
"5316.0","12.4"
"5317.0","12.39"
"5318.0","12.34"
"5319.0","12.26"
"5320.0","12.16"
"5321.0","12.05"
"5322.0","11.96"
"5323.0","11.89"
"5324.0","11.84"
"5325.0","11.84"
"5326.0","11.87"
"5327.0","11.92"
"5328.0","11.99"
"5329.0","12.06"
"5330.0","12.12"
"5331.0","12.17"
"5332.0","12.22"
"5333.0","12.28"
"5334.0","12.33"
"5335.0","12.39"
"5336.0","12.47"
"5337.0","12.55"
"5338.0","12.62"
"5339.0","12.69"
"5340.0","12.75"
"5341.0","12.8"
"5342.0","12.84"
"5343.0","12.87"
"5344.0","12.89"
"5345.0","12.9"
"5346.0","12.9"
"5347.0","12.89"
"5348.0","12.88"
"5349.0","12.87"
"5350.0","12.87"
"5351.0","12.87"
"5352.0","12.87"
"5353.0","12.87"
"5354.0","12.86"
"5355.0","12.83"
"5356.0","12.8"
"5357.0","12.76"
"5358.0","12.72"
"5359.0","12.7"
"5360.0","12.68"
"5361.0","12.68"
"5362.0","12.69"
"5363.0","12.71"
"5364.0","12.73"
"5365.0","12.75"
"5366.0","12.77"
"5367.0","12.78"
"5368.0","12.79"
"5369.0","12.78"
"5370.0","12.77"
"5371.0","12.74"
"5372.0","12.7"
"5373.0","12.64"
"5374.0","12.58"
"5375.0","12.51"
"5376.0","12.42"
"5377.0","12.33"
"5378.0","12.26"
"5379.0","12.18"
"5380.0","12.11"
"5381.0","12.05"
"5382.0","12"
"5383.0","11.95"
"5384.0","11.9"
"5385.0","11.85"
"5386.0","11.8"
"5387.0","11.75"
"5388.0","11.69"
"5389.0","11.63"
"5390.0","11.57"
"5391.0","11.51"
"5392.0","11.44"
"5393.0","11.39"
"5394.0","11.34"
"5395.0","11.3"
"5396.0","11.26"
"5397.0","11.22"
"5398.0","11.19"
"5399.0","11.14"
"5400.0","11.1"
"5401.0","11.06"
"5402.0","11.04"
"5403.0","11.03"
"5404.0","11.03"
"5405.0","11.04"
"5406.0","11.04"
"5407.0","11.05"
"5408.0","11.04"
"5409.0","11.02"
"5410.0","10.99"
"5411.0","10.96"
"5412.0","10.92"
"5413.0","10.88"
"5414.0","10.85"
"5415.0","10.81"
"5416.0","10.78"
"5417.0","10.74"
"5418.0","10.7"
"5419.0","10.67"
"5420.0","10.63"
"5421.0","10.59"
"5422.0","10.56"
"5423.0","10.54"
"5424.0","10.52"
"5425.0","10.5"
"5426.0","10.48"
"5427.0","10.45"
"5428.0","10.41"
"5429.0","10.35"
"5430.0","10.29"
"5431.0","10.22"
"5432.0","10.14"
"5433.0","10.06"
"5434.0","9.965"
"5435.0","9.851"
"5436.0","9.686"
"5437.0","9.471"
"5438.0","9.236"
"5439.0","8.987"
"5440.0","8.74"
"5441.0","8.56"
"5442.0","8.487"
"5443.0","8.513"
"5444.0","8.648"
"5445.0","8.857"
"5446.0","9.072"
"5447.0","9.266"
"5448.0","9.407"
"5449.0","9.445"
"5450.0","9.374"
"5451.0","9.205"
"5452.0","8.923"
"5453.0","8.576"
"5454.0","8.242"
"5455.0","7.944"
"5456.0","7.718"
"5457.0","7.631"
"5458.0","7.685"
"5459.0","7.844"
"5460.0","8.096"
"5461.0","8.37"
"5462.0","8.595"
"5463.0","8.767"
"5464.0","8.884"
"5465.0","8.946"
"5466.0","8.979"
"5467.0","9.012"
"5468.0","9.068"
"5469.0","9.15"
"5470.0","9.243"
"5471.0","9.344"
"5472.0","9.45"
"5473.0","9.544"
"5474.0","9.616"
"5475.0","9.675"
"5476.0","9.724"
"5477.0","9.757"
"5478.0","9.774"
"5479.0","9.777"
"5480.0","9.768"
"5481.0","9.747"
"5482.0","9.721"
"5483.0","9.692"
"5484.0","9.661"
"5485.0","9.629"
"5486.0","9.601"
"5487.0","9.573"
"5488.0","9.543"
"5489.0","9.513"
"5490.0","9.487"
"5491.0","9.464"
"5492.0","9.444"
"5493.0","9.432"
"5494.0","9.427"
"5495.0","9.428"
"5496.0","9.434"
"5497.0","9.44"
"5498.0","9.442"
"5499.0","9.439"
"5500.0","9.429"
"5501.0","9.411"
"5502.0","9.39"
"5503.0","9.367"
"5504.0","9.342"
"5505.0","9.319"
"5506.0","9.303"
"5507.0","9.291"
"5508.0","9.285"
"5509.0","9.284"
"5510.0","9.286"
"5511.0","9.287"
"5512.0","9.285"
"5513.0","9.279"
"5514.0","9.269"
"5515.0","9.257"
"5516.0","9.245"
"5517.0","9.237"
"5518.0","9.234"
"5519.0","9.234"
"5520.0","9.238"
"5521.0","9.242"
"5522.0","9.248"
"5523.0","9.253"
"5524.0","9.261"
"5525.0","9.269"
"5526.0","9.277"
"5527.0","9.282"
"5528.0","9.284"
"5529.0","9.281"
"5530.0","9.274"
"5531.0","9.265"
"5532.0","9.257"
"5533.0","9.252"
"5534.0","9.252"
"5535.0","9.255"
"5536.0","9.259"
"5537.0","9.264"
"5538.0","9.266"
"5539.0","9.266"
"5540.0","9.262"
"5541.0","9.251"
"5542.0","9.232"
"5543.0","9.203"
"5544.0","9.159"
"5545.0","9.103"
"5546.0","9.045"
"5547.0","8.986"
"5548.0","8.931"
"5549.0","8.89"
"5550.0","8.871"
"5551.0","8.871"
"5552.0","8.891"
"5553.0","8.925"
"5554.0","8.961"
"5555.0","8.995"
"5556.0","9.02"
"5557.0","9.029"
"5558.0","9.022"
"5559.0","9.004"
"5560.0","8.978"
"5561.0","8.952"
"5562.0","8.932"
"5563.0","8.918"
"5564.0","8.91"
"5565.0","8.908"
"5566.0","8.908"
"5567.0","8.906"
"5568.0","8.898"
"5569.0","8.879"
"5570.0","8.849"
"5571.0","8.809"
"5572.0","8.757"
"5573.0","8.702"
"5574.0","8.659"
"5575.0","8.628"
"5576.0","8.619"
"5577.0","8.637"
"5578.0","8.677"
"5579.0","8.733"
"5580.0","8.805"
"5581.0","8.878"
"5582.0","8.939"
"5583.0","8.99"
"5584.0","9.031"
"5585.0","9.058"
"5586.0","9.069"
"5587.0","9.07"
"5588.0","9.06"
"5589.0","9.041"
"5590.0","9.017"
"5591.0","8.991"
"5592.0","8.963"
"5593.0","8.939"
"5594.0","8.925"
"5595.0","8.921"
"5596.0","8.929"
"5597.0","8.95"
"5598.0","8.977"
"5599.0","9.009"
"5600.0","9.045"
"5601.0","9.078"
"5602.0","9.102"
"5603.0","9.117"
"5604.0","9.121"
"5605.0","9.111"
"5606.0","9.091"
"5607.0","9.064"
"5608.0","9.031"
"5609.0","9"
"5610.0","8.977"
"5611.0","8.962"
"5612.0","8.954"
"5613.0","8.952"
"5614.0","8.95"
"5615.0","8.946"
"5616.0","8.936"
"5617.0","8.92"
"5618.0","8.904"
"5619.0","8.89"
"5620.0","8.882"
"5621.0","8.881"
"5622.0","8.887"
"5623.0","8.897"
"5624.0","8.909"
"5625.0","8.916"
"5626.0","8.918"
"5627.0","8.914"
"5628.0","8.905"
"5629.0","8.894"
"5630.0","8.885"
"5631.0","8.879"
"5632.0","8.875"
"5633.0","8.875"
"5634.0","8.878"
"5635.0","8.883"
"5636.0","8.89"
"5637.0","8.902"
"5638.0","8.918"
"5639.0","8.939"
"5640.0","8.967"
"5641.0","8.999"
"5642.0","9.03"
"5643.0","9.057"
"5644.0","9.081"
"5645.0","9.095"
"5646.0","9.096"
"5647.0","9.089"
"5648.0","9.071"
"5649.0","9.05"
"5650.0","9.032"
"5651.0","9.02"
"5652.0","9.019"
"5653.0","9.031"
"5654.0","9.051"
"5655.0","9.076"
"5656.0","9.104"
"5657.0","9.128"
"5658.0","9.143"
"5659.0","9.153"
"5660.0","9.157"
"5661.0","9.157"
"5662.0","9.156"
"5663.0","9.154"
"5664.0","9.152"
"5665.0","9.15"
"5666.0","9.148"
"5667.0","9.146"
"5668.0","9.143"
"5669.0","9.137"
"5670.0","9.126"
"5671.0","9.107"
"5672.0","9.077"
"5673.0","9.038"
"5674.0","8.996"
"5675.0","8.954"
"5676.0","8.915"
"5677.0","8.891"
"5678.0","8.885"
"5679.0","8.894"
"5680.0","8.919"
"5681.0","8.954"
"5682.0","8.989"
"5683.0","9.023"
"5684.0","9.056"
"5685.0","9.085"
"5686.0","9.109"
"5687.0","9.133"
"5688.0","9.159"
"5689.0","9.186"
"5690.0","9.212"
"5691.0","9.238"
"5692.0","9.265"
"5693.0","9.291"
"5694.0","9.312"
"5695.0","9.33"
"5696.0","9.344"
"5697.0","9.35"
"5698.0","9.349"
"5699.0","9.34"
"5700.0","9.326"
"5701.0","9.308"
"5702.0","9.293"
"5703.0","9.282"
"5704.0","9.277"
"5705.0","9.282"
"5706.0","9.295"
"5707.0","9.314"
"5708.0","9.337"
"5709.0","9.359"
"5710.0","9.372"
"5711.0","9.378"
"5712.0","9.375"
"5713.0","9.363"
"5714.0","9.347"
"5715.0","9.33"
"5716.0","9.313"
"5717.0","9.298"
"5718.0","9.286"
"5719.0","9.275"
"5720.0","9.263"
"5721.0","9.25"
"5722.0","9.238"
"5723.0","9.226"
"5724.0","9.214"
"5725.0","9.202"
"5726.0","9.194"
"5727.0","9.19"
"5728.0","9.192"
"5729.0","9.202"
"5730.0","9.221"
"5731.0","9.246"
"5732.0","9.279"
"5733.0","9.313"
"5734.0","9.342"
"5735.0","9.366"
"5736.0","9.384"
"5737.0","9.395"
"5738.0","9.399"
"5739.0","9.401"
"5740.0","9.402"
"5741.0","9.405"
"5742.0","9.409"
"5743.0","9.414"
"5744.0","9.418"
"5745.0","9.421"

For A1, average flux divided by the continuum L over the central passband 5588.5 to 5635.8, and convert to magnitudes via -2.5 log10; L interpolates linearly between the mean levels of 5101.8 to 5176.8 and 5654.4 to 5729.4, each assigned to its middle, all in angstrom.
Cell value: 0.05 mag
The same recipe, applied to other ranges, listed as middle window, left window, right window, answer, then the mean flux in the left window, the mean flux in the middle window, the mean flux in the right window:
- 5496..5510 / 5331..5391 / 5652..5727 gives 0.182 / 12.5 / 9.36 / 9.18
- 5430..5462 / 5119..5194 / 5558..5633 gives 0.063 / 10.5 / 8.93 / 8.93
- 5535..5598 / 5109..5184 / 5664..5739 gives 0.070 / 10.6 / 8.96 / 9.21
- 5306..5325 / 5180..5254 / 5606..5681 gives -0.229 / 10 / 12.1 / 9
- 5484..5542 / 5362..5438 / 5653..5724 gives 0.126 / 11.3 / 9.34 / 9.19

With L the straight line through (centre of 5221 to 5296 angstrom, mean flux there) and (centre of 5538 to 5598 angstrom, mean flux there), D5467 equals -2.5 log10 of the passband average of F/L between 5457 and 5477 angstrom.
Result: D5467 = 0.05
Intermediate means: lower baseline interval 10.2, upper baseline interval 8.95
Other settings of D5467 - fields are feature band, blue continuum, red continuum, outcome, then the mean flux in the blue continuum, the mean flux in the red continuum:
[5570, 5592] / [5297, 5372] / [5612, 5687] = 0.10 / 12.3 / 9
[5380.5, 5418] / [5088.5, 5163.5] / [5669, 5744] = -0.12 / 10.8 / 9.23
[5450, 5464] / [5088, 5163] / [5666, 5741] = 0.19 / 10.8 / 9.22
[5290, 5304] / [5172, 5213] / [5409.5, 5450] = -0.11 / 10.2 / 10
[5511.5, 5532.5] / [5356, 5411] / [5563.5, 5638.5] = 0.08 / 11.9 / 8.92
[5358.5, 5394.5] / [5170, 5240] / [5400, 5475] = -0.24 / 10.1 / 9.71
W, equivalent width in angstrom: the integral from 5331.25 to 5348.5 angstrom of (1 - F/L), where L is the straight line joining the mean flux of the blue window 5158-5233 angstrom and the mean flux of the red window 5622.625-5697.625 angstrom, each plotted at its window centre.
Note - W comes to -4.9 angstrom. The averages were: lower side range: 10.2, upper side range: 9.05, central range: 12.7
